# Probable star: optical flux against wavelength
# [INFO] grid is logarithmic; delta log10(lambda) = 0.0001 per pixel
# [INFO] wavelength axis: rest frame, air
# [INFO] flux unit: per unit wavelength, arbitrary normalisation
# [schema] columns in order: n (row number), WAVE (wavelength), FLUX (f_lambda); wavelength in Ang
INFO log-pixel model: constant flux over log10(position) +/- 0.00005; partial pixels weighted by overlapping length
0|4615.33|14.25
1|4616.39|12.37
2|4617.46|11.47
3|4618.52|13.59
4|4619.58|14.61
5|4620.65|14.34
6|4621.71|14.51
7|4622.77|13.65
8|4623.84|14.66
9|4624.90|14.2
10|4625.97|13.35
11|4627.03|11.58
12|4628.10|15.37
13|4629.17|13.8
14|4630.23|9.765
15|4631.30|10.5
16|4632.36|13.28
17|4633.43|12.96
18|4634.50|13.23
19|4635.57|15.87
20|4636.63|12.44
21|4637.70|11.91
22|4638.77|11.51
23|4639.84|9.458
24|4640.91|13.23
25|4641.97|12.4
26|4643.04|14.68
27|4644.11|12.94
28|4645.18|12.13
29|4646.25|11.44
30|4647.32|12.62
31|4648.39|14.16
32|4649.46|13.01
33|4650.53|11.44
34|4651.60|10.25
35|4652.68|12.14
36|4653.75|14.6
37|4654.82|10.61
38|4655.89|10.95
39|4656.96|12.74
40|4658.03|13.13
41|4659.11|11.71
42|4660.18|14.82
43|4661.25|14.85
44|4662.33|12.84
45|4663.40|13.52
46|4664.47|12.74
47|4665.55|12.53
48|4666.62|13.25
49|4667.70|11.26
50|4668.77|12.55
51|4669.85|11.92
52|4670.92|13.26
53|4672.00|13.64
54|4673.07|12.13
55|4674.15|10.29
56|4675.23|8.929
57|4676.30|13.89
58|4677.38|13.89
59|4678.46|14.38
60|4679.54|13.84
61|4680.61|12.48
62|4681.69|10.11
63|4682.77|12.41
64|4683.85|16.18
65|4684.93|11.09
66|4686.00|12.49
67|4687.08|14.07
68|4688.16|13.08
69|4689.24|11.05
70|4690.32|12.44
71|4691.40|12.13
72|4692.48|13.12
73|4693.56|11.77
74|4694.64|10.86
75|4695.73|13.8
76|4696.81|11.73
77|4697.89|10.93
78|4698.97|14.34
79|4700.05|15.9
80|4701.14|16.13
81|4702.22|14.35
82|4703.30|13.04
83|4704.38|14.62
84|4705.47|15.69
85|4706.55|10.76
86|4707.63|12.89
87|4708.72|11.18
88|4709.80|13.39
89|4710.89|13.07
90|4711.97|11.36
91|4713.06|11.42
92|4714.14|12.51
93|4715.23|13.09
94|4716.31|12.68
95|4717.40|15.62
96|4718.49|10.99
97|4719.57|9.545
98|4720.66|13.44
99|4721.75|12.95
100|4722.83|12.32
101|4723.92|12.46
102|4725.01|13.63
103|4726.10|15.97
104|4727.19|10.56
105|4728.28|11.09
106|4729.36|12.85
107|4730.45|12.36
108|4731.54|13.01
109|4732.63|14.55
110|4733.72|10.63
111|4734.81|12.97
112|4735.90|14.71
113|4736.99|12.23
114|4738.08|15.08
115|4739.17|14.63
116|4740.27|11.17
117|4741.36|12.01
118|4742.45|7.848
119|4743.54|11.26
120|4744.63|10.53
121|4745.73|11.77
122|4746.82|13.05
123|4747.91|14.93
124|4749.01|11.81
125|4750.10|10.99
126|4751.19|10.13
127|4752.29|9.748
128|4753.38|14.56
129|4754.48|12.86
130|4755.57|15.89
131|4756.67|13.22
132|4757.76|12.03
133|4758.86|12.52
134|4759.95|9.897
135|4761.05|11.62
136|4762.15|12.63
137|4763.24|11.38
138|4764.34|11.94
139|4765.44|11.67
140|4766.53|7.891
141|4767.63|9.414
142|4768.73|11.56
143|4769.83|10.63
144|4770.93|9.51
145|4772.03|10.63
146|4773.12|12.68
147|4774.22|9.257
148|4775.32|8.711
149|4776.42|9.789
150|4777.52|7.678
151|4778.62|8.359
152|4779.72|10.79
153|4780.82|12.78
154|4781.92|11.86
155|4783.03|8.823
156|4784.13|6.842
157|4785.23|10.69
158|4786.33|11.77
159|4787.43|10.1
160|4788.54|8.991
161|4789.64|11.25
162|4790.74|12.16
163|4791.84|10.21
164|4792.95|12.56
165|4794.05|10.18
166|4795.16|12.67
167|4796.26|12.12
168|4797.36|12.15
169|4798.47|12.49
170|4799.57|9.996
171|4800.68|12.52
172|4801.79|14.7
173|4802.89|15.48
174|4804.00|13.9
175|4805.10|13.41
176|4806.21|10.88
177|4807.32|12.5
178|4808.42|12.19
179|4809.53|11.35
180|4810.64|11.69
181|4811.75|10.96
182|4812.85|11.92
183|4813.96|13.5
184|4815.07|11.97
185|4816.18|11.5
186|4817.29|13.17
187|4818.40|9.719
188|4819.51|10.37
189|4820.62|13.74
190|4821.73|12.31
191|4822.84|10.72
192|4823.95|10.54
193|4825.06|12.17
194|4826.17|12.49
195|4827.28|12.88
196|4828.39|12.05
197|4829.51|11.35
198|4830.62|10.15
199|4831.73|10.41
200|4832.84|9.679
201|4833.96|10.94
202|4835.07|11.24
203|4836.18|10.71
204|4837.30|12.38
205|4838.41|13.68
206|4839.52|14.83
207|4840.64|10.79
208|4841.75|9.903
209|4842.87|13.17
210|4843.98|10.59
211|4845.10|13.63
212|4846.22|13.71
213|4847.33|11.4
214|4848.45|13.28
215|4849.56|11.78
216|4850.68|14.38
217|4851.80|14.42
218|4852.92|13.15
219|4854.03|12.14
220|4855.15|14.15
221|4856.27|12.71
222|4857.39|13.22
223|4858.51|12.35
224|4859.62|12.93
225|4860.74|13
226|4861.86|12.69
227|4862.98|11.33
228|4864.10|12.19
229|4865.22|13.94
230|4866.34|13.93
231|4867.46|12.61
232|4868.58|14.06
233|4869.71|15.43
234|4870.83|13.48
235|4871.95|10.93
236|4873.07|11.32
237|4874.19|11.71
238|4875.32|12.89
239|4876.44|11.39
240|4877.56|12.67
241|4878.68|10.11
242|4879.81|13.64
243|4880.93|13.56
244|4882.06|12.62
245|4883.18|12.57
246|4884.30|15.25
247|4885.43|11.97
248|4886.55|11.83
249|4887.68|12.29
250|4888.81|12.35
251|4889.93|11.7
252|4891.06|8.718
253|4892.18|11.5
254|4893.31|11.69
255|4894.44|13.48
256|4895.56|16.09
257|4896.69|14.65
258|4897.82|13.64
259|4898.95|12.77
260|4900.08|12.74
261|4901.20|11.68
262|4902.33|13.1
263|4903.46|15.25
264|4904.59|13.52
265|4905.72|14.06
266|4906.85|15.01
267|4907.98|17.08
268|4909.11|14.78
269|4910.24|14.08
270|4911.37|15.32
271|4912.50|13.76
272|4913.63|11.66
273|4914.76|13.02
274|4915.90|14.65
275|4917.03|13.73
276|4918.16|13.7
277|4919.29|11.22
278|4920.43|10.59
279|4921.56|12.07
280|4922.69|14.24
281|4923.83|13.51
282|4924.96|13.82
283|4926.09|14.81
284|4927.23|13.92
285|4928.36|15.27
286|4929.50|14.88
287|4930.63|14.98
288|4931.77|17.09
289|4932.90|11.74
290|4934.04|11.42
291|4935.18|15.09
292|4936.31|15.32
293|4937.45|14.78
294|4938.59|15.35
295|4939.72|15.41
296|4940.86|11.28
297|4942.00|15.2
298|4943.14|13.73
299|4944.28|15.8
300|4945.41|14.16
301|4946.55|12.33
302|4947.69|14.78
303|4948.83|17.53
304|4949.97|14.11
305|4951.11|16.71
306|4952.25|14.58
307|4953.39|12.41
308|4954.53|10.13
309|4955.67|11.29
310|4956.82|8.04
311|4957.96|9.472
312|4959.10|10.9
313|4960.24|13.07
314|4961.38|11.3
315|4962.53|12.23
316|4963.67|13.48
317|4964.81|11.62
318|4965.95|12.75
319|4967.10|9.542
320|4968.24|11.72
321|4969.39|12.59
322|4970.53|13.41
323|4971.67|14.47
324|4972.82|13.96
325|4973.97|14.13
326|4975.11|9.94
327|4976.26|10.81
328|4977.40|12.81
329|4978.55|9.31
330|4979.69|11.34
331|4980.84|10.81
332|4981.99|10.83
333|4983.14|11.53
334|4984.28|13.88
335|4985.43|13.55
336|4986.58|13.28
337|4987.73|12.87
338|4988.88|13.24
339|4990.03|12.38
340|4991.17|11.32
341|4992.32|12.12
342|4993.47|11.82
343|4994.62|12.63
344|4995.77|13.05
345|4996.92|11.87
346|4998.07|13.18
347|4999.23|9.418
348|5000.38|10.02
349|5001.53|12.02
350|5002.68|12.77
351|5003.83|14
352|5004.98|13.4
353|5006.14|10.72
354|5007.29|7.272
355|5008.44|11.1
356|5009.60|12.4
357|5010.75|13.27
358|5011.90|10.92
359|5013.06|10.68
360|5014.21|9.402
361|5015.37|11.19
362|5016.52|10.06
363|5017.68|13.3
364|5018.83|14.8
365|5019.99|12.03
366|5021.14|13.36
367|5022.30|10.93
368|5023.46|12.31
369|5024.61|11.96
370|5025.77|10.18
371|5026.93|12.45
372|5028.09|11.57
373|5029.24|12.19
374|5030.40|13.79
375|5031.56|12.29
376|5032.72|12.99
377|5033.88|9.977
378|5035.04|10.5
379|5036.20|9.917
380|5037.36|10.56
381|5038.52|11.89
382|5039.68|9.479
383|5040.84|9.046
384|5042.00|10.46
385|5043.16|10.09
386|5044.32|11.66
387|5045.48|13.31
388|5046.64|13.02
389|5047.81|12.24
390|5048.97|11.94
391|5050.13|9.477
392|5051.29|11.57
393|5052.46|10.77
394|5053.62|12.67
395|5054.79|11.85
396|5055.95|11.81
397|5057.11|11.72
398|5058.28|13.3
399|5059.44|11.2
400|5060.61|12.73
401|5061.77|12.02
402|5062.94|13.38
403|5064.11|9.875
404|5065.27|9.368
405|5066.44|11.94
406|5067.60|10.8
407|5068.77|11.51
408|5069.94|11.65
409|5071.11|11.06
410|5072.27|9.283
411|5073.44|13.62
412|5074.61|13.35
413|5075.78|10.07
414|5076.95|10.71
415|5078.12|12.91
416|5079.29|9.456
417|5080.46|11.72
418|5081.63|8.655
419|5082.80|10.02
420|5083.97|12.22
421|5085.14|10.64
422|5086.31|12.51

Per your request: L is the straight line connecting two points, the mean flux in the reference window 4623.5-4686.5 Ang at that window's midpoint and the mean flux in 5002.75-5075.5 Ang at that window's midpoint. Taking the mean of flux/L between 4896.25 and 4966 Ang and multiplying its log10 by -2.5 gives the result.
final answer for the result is -0.143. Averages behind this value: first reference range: 12.7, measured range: 13.6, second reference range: 11.6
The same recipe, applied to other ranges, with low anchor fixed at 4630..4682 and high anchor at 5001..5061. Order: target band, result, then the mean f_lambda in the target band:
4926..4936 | -0.21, 14.4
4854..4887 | -0.07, 12.8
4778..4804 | 0.08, 11.3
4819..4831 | 0.03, 11.7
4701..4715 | -0.05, 13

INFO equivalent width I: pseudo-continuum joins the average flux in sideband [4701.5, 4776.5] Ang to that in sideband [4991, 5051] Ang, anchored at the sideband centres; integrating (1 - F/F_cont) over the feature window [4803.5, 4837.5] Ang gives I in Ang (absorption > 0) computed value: 0.8 Ang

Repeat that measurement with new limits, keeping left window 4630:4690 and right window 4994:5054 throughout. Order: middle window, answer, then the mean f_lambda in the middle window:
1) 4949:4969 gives -0.6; 12.1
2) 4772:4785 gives 2.6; 9.84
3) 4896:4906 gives -1.3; 13.5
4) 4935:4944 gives -2.1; 14.5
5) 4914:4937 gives -3.7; 13.7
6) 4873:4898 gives -1.2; 12.5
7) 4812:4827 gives 0.3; 11.9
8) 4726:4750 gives -0.1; 12.4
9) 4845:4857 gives -1.1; 13.1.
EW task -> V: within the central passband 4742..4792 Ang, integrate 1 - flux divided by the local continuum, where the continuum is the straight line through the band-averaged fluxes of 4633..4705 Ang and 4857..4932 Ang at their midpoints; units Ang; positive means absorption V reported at 7.6 Ang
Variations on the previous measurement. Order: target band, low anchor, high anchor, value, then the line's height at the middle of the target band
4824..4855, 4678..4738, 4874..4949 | 2.7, 13.3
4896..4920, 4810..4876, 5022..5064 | -3.4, 12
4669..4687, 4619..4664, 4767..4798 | -0.5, 12.3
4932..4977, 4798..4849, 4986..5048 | -4.6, 11.8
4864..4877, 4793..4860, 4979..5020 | -0.8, 12.1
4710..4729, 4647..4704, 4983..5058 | 0.1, 12.6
